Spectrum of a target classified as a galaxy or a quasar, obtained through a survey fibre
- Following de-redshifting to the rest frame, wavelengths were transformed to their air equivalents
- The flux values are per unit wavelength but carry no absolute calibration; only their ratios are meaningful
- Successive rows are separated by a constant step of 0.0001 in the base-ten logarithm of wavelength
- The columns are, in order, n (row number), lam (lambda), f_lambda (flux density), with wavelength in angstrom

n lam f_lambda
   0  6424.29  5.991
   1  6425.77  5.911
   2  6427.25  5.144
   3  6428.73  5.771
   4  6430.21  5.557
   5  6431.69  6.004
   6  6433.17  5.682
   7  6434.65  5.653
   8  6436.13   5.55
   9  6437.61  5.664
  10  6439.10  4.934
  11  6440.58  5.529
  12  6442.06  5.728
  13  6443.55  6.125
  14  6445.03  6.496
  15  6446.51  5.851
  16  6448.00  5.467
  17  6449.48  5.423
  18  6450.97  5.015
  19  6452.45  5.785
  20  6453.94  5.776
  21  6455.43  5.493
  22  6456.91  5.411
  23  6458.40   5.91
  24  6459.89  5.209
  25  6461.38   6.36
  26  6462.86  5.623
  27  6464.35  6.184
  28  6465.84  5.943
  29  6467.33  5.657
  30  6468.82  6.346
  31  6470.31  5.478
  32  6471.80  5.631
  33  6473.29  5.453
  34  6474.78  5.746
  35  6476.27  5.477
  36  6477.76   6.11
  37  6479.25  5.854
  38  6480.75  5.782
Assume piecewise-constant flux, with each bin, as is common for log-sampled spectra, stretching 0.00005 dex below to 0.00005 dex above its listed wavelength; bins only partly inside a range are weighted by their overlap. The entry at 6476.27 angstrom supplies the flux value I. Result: 5.477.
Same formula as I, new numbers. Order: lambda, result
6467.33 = 5.657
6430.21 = 5.557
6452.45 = 5.785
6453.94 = 5.776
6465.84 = 5.943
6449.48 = 5.423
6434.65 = 5.653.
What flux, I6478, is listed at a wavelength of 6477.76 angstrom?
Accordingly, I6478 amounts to 6.11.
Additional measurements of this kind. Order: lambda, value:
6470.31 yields 5.478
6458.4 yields 5.91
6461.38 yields 6.36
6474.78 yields 5.746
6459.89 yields 5.209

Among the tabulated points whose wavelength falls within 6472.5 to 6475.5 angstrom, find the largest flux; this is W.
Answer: 5.746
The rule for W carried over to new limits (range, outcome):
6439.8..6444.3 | 6.125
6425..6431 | 5.911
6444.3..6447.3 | 6.496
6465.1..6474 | 6.346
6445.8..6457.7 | 5.851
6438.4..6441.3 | 5.529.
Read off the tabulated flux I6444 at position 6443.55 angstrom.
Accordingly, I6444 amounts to 6.125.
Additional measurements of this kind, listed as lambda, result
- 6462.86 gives 5.623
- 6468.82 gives 6.346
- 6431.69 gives 6.004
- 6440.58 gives 5.529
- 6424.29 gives 5.991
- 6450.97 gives 5.015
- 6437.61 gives 5.664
